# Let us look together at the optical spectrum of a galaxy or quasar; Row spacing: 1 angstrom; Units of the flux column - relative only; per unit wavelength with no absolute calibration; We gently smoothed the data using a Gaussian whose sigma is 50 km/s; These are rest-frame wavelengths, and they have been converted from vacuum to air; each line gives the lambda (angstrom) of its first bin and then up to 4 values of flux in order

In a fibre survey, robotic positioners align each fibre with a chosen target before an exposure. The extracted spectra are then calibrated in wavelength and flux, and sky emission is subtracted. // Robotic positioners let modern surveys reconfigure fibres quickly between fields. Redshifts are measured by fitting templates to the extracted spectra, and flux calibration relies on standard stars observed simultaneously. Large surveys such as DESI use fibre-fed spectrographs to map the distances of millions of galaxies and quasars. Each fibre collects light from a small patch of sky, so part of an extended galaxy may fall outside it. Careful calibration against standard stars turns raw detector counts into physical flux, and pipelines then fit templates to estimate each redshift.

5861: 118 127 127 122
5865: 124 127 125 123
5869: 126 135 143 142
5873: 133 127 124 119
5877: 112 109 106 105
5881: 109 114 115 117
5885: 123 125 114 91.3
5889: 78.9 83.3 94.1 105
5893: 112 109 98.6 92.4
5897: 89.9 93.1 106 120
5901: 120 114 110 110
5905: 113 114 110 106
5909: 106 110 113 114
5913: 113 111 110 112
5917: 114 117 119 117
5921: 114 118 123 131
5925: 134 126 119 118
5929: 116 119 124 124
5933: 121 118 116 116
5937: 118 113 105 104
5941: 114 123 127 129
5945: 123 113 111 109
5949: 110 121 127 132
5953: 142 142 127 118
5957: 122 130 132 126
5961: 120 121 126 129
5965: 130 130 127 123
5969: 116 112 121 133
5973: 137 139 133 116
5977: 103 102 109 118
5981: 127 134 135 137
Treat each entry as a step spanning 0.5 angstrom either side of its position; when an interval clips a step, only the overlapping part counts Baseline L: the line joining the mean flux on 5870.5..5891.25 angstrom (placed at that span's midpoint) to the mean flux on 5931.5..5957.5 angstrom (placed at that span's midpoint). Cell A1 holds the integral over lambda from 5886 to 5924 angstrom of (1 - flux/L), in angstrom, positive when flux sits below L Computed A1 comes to 2.54 angstrom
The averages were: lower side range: 114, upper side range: 120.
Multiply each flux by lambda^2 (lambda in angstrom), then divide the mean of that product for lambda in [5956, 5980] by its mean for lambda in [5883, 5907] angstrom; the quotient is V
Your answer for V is 1.19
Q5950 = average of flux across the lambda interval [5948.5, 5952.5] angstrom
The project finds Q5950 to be 122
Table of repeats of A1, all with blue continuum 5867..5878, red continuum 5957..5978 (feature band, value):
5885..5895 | 1.9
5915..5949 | 2.0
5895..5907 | 1.8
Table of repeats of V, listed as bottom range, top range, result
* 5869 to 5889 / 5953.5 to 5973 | 1.09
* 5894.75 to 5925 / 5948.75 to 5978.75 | 1.14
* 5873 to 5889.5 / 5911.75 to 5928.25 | 1.07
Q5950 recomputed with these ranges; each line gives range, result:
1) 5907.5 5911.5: 109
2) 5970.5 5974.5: 132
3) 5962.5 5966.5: 129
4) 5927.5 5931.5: 119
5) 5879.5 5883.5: 111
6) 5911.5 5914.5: 113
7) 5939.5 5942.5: 114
